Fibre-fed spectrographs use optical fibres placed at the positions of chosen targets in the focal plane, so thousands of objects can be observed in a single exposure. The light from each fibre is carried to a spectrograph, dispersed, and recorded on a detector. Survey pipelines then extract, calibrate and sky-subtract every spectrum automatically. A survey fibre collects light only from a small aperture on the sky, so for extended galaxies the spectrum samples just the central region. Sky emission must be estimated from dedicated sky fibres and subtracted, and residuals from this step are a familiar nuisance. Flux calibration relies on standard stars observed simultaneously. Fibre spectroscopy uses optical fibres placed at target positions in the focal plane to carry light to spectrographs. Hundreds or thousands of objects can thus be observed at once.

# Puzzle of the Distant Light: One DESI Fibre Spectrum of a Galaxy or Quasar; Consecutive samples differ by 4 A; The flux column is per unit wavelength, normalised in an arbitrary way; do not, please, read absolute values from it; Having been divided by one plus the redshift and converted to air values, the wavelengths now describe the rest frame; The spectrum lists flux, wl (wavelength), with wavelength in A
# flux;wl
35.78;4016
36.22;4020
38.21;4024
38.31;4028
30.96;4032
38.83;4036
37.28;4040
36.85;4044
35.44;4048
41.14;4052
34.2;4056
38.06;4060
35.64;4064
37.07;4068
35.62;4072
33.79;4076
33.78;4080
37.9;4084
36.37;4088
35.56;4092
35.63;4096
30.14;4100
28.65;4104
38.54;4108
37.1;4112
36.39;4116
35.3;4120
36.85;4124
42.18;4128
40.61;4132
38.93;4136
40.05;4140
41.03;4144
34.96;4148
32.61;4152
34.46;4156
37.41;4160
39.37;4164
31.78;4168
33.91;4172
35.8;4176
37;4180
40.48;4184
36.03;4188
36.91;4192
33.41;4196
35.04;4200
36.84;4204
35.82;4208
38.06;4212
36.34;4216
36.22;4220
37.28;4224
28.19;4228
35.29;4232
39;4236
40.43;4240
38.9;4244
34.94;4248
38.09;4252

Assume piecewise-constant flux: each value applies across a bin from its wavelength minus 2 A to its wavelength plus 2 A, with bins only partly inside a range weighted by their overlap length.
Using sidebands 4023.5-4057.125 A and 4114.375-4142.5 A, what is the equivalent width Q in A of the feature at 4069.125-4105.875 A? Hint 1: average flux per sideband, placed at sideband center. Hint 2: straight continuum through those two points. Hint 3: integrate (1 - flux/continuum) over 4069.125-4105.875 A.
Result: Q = 3.5 A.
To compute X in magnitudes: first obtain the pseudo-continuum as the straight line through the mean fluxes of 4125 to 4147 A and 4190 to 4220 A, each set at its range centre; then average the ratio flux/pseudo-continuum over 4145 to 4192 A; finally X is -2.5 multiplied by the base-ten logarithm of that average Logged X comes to 0.07 mag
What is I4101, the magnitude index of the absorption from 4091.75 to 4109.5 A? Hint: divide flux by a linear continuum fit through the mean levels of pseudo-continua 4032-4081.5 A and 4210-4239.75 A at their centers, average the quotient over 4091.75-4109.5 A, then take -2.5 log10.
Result 0.09 mag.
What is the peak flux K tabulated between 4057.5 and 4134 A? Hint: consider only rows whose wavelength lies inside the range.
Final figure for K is 42.18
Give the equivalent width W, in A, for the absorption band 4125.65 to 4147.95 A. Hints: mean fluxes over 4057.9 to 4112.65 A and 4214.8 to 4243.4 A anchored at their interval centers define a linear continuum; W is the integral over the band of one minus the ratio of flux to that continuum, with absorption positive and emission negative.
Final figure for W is -2.8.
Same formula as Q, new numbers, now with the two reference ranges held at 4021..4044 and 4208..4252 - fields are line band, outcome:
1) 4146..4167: 0.58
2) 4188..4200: 0.41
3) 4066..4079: 0.46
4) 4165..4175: 0.76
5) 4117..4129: -0.33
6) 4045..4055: -0.29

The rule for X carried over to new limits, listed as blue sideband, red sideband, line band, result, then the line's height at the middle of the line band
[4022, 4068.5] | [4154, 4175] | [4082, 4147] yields -0.028 mag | 36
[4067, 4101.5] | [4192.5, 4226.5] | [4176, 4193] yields -0.047 mag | 35.9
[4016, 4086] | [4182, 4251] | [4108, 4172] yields -0.023 mag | 36.4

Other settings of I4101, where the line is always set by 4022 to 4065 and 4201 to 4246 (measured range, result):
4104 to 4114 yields 0.02 mag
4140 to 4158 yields 0.01 mag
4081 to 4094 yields 0.01 mag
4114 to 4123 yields 0.02 mag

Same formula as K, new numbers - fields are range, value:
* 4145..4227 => 40.48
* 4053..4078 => 38.06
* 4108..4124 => 38.54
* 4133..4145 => 41.03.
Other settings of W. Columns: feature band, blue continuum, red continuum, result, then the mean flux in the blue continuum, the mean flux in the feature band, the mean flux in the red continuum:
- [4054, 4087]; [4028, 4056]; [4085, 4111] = -0.2 A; 36.7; 35.8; 34.4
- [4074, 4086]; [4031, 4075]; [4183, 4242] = 0.4 A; 36.5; 35.2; 36.3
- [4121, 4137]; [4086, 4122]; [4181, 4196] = -1.7 A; 34.9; 39.4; 37.2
